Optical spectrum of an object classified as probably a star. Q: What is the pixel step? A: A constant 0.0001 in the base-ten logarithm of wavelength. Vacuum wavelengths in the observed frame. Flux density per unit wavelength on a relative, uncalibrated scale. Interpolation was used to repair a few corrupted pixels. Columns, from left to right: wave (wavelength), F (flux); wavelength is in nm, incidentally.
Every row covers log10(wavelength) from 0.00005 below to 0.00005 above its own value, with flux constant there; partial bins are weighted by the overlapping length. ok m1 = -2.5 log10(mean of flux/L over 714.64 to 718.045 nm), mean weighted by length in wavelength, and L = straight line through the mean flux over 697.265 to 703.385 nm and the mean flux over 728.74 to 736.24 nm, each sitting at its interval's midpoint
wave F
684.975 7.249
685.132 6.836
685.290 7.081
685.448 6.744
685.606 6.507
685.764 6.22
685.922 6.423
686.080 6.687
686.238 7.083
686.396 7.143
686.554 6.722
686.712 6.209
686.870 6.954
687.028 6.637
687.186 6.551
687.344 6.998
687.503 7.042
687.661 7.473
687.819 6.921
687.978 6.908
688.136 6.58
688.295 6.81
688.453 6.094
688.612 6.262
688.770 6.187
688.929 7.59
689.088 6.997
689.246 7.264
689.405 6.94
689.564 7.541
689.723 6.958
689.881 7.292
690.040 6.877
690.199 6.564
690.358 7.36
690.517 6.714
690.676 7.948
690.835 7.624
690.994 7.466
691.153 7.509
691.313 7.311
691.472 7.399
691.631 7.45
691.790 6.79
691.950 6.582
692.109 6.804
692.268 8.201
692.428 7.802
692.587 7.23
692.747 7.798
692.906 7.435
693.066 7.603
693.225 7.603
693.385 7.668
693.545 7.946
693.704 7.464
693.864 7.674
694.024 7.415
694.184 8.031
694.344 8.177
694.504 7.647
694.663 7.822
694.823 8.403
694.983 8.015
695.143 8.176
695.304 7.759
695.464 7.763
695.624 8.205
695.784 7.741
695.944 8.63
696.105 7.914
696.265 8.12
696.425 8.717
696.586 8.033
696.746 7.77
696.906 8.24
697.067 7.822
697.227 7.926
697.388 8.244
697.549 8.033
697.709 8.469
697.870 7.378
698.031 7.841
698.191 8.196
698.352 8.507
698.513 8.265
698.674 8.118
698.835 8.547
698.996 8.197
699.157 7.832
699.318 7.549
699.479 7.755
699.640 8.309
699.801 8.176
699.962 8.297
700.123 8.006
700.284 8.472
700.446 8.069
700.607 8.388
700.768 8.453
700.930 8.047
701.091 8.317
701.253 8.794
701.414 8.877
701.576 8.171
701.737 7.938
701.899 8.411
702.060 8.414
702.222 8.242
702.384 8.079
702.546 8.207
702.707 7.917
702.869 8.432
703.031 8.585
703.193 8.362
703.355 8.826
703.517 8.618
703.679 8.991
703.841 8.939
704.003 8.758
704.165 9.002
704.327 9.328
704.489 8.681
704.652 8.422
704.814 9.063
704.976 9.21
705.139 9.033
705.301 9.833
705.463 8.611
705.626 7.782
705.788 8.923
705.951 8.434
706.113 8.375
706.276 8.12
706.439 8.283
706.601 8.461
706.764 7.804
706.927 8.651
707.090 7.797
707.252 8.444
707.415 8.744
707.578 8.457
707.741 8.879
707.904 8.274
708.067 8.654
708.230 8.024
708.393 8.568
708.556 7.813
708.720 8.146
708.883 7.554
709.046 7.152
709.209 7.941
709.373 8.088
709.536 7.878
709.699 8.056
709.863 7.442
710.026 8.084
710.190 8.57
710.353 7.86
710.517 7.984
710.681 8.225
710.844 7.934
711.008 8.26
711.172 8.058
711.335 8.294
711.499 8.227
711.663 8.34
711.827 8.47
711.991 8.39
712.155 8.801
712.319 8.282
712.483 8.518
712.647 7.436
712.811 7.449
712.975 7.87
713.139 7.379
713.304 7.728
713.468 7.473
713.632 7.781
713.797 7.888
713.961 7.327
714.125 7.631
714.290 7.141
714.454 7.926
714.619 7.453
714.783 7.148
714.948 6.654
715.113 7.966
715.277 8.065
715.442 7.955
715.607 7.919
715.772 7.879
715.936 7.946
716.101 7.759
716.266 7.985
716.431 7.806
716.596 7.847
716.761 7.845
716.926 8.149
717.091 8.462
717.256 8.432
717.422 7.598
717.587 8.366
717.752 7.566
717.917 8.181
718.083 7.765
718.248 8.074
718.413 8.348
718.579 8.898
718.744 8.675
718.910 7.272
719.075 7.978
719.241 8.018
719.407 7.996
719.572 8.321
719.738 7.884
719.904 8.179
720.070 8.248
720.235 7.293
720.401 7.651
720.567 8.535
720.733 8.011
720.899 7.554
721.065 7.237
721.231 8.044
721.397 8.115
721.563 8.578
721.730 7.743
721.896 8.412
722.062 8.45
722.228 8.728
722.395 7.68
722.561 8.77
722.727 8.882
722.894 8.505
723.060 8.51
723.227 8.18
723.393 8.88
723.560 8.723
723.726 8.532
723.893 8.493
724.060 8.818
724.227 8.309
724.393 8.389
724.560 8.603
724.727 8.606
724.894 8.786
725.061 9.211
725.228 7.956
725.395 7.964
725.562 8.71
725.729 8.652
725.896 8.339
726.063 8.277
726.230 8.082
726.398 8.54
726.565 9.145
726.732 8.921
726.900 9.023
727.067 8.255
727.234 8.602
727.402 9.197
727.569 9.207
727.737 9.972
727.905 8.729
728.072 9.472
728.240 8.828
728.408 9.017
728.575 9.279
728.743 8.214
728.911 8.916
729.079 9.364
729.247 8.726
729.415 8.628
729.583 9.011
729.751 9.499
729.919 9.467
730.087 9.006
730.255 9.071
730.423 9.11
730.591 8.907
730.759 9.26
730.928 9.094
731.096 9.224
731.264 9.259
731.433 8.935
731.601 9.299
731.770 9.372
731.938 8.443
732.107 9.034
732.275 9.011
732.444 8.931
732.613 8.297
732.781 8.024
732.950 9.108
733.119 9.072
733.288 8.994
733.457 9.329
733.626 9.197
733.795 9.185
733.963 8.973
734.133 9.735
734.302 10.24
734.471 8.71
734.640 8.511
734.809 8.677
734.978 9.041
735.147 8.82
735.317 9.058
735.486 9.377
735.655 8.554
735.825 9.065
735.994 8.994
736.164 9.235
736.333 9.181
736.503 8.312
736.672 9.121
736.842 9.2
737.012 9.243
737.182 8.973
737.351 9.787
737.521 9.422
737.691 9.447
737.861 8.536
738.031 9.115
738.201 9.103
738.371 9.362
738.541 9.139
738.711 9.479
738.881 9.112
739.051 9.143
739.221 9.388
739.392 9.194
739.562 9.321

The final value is 0.10 mag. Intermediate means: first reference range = 8.22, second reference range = 9.03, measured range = 7.87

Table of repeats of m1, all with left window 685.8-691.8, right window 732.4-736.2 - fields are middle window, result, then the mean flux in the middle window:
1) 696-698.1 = -0.10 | 8.04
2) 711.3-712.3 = -0.05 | 8.41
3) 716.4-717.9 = 0.03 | 8.02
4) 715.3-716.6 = 0.04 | 7.9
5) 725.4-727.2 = 0.01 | 8.57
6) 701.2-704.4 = -0.13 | 8.54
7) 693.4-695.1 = -0.09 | 7.86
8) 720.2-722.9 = 0.04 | 8.13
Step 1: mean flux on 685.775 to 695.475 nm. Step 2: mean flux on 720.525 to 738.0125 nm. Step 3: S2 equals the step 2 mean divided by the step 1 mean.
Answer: 1.22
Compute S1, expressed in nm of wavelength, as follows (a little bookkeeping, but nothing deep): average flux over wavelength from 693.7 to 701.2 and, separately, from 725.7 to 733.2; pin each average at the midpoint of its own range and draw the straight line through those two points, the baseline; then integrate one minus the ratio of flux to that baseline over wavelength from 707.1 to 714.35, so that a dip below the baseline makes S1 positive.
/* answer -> 0.34 nm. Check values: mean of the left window 8.07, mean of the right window 8.93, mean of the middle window 8.03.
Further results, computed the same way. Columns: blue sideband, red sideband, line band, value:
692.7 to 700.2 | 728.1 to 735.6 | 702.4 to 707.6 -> -0.224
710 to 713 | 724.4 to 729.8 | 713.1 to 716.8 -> 0.281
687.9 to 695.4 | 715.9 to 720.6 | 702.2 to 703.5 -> -0.120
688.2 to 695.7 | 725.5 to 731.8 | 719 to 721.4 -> 0.187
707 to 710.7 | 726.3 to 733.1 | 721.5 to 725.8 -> 0.113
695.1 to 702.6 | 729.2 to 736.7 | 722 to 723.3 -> 0.044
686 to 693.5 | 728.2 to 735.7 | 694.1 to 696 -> -0.176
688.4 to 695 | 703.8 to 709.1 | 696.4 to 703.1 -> -0.172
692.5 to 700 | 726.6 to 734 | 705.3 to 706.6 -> -0.031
